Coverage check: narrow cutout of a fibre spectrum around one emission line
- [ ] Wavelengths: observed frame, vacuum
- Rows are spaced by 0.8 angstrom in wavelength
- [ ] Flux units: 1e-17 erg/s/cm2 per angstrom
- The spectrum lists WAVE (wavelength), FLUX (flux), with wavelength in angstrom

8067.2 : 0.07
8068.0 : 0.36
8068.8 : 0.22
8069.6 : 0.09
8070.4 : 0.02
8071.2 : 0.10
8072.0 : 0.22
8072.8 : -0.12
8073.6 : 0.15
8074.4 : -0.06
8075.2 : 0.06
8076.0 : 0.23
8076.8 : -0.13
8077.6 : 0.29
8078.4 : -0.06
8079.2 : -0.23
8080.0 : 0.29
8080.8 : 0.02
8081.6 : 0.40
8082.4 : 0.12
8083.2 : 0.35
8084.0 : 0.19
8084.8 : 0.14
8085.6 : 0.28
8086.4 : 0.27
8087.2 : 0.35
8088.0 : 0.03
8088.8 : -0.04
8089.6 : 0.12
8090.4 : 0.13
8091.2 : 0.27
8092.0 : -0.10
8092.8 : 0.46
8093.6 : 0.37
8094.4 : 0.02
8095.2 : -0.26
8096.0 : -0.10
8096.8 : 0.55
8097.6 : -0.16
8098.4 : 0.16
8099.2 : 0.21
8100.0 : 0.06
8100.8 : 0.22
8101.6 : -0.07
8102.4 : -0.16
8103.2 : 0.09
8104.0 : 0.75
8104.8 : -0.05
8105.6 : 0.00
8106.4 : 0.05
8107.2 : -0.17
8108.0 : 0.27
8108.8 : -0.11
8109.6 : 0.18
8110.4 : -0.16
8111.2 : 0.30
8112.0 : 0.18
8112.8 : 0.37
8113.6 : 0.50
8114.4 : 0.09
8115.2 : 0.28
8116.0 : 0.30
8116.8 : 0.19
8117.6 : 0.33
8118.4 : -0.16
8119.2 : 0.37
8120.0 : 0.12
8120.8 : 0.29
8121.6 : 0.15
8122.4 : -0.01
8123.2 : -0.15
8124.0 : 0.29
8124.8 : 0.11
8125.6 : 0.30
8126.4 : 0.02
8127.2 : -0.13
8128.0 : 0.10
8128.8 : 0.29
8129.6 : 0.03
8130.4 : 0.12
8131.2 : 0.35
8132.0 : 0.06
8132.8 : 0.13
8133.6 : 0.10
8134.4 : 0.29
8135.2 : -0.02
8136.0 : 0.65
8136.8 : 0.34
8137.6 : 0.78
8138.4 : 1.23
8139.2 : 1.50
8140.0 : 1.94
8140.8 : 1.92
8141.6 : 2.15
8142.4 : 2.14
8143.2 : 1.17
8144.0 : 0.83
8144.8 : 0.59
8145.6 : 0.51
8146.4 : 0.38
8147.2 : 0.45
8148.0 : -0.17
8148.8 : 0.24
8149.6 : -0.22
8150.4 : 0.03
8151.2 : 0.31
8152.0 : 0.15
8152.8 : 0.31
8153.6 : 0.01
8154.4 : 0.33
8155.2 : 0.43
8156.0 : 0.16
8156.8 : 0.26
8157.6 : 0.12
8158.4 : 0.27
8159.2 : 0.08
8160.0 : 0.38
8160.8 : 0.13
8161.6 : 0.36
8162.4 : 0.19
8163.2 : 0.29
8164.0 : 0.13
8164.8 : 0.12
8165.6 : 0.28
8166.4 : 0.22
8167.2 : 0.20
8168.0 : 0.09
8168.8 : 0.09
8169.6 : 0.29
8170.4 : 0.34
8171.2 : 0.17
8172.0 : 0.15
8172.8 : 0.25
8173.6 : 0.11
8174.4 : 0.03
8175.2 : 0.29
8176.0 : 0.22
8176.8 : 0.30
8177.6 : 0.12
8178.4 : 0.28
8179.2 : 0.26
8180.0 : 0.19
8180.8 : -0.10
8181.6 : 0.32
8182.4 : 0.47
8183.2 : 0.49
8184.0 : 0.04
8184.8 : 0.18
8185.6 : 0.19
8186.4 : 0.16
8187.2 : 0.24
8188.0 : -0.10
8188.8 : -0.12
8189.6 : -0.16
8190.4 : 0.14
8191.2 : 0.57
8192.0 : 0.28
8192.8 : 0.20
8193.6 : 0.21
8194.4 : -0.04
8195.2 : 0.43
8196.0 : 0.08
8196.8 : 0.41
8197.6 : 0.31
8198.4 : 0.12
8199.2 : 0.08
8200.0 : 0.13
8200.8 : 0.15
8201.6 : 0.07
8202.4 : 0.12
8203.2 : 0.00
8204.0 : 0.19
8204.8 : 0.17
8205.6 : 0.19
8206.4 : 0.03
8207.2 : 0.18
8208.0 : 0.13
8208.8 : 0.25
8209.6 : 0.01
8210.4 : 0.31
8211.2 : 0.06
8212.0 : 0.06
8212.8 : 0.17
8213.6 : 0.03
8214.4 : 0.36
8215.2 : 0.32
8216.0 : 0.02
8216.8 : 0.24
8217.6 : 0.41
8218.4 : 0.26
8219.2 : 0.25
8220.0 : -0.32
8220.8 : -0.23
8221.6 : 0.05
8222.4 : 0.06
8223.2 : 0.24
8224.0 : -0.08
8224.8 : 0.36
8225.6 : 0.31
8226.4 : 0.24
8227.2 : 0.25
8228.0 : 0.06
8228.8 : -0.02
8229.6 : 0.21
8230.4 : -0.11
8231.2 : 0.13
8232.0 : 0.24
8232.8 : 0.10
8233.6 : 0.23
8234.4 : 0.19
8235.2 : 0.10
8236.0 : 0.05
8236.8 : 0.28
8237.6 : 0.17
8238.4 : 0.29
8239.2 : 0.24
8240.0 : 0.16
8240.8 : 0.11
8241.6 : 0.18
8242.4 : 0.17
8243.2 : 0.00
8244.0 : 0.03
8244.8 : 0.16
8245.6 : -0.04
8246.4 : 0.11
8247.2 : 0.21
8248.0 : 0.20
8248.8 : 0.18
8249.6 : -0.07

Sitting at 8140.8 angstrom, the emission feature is Hgamma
